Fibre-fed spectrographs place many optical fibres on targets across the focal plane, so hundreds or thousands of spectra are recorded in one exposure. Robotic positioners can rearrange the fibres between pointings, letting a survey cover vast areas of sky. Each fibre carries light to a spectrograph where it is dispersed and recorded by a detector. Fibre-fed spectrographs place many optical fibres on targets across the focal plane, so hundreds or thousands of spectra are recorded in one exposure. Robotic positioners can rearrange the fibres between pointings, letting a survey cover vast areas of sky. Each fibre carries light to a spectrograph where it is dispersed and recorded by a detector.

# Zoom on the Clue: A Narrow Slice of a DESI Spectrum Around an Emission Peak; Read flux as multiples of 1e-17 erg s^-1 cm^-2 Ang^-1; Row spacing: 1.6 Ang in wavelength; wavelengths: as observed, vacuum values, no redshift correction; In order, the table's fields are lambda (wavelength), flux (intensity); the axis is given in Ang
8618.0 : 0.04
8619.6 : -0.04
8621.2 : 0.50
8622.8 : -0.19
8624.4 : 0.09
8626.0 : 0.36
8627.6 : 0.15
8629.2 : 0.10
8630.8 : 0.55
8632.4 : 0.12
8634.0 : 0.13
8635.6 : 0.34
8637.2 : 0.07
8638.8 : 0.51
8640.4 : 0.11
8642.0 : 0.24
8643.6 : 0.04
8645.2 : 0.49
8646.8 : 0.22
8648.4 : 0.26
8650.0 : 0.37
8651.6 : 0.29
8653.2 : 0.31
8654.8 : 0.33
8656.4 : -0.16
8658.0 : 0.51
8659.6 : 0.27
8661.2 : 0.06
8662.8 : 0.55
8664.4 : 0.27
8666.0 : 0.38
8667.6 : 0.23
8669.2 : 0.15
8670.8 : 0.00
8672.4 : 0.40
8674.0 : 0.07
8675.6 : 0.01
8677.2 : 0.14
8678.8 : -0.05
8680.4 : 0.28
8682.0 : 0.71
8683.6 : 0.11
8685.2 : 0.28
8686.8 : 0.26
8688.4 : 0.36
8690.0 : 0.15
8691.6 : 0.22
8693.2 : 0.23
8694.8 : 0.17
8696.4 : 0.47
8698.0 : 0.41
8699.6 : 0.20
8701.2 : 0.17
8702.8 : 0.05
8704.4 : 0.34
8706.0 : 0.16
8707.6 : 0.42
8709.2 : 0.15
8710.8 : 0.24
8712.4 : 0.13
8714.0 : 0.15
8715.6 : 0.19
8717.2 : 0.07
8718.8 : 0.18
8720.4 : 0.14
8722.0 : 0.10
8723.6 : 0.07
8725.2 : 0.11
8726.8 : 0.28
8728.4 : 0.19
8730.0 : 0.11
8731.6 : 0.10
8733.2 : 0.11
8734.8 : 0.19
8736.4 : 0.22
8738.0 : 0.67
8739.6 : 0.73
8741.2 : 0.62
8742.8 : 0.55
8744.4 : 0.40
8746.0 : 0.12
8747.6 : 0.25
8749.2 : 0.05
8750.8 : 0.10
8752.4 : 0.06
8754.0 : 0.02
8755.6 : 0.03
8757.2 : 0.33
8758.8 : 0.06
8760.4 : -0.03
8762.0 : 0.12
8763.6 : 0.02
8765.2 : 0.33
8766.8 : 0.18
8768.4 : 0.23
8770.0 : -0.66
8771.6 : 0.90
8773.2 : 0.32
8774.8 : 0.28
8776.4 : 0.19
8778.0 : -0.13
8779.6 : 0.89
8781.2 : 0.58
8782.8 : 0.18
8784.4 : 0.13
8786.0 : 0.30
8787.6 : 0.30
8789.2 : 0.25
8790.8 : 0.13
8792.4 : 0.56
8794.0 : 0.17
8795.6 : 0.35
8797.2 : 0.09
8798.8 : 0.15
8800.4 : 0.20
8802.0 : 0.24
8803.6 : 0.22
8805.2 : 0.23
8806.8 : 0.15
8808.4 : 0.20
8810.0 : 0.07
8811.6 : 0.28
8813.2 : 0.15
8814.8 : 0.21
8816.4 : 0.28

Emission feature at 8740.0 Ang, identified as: H-gamma 4340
